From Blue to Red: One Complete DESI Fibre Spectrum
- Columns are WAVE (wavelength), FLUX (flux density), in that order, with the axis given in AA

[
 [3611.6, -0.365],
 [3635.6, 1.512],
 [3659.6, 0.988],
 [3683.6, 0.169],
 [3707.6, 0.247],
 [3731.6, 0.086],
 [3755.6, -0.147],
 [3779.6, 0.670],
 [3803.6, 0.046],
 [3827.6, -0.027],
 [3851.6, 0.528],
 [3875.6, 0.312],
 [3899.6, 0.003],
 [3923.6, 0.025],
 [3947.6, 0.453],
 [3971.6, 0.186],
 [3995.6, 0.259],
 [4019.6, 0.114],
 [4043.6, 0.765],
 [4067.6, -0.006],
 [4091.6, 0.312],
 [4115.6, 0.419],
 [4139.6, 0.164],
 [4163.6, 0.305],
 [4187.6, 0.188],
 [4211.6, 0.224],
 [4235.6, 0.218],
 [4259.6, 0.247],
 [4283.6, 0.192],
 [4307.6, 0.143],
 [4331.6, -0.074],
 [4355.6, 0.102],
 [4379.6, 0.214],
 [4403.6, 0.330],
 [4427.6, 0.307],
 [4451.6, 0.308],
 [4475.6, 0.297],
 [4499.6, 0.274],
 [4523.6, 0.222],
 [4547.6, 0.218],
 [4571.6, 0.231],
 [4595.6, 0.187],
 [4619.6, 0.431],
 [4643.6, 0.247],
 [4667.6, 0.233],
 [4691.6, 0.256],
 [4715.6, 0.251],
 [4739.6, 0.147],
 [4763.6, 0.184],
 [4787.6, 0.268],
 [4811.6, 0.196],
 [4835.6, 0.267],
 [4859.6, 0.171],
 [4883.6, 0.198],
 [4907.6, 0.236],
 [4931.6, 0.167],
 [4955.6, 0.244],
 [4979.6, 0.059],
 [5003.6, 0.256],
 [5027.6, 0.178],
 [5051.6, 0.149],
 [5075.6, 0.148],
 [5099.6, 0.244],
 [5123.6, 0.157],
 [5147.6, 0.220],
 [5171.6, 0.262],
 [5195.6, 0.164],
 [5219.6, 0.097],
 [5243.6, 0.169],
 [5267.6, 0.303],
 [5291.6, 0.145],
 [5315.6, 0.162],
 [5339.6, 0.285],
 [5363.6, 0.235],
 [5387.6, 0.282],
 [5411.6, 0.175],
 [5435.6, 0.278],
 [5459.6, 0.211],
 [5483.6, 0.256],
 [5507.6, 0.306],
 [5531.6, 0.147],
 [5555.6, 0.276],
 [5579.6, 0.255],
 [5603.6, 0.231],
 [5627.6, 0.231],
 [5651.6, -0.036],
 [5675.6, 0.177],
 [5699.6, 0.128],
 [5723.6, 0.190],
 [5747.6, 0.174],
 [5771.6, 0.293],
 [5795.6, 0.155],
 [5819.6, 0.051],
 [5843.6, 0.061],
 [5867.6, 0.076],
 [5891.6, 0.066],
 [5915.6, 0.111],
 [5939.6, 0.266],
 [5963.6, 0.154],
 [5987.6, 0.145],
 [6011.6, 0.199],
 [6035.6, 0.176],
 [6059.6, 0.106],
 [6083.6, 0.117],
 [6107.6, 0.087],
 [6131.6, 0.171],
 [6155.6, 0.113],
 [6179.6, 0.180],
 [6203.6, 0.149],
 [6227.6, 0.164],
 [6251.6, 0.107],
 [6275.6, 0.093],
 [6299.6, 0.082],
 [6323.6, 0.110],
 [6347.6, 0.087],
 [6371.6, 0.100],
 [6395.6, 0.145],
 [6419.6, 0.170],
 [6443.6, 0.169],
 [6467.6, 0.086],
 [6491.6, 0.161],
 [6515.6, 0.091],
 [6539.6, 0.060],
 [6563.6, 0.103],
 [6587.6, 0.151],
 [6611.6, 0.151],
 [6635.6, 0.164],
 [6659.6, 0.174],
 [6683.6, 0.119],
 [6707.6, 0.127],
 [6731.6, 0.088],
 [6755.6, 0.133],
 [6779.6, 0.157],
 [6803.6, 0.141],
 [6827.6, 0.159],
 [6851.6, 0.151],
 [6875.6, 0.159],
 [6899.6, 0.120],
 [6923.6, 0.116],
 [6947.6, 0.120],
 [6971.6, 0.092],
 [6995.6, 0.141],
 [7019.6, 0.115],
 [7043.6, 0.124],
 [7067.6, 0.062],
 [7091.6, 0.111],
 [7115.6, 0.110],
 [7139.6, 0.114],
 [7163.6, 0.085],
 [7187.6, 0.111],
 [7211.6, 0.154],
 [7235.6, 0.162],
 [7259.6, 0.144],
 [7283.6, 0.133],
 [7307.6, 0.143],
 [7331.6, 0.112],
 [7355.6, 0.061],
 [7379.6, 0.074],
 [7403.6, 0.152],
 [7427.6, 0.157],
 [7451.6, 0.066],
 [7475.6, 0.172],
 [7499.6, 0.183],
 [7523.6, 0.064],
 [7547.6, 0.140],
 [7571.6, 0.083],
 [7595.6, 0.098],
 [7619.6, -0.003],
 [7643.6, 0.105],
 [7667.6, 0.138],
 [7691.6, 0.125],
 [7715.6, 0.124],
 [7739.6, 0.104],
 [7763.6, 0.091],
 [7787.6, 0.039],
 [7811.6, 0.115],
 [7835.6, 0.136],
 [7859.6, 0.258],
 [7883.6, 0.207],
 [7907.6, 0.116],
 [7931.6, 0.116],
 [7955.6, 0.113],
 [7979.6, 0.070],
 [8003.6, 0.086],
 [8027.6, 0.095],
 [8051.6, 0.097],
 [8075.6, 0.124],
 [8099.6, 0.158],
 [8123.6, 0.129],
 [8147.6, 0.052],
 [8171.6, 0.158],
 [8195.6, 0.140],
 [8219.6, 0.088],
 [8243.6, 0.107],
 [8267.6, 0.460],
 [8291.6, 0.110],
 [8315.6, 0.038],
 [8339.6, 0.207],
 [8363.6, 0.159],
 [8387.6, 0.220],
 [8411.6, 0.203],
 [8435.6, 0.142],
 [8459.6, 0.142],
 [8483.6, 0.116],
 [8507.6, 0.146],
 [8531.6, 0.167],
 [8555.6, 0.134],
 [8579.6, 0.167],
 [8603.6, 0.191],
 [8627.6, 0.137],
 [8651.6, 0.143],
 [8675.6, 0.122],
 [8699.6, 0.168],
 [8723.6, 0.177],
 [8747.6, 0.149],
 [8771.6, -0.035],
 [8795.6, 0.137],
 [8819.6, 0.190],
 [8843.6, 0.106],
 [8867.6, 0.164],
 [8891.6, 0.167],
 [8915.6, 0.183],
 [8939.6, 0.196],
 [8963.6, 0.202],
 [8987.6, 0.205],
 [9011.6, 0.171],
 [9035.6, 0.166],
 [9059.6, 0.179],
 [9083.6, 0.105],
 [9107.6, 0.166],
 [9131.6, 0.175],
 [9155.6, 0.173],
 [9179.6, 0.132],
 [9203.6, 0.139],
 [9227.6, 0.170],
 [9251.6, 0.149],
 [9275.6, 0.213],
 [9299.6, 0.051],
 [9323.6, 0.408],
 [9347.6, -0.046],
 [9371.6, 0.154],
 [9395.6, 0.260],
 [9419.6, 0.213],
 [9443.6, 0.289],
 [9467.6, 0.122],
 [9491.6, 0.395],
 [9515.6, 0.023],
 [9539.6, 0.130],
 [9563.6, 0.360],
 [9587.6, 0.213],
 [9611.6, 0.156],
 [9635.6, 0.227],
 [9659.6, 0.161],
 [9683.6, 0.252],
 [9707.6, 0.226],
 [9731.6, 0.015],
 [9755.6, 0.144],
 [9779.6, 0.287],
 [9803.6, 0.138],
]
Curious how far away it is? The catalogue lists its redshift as 1.22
